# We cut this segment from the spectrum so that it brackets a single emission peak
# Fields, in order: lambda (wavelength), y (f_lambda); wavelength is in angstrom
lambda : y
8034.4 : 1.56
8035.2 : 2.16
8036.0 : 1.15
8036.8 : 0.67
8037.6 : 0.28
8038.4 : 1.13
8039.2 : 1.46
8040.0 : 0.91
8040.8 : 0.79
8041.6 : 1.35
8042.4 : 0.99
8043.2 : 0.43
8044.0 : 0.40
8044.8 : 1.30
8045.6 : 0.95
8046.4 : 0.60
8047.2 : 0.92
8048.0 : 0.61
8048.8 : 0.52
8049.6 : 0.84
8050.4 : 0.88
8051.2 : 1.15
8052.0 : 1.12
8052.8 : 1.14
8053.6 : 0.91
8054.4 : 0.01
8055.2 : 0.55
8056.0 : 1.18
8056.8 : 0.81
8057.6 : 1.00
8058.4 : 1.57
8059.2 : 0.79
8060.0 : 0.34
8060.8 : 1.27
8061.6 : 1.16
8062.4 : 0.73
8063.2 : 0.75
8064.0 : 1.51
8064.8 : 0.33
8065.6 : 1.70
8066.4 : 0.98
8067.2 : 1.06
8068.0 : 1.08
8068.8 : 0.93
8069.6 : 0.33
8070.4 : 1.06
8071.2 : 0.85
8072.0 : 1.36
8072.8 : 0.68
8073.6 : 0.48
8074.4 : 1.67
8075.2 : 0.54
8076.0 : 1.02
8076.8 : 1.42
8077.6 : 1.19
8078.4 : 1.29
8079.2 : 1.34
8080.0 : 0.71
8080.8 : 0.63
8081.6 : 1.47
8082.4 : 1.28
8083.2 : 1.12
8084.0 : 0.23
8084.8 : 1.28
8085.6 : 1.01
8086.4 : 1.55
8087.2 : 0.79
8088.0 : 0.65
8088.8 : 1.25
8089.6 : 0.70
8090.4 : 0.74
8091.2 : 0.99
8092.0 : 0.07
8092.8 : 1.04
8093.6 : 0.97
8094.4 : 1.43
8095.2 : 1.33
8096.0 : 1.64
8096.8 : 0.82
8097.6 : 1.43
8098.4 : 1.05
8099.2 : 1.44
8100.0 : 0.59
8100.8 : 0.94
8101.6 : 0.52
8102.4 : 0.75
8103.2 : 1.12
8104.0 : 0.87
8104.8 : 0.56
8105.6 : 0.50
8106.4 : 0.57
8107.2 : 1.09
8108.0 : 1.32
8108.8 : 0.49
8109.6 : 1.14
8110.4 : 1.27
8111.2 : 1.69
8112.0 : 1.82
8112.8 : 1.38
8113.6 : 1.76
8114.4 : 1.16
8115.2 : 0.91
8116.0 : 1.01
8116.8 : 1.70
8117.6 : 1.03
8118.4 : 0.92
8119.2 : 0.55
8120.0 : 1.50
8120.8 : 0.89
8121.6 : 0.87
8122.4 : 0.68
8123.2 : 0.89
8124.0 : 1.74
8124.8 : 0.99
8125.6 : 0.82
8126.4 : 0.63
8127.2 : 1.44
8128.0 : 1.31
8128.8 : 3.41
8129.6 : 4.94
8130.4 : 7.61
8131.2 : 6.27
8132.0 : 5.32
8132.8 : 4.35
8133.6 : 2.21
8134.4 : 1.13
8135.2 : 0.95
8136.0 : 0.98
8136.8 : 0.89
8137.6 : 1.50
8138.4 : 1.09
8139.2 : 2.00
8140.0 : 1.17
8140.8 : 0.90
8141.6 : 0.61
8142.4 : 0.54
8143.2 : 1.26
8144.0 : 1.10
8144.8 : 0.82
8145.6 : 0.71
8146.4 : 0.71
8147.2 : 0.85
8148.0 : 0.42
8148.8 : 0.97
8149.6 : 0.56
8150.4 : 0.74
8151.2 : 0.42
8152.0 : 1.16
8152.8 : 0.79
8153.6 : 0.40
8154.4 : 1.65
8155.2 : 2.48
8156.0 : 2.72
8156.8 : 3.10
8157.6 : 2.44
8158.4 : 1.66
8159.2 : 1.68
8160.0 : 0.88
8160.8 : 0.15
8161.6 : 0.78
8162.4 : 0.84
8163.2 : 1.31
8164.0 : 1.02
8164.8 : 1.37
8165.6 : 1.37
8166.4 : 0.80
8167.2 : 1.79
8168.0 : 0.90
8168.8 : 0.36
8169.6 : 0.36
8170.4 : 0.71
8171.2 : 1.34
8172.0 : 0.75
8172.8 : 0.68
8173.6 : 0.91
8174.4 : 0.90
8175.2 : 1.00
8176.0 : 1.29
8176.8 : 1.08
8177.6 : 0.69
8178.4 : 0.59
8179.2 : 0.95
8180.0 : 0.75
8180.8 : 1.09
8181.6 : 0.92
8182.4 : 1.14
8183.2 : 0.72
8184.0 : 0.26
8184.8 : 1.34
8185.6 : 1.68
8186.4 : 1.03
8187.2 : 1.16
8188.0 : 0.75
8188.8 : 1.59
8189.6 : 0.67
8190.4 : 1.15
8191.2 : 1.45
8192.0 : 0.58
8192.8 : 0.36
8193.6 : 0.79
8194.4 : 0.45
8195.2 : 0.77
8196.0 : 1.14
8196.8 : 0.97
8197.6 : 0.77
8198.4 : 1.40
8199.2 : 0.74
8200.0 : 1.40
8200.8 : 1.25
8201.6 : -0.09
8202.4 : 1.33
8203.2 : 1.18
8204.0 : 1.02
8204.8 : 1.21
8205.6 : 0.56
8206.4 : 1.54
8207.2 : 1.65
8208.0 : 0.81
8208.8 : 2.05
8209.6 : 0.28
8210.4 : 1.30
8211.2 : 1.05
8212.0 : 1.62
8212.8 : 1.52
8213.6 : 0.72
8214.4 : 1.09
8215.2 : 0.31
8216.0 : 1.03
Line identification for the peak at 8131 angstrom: Halpha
